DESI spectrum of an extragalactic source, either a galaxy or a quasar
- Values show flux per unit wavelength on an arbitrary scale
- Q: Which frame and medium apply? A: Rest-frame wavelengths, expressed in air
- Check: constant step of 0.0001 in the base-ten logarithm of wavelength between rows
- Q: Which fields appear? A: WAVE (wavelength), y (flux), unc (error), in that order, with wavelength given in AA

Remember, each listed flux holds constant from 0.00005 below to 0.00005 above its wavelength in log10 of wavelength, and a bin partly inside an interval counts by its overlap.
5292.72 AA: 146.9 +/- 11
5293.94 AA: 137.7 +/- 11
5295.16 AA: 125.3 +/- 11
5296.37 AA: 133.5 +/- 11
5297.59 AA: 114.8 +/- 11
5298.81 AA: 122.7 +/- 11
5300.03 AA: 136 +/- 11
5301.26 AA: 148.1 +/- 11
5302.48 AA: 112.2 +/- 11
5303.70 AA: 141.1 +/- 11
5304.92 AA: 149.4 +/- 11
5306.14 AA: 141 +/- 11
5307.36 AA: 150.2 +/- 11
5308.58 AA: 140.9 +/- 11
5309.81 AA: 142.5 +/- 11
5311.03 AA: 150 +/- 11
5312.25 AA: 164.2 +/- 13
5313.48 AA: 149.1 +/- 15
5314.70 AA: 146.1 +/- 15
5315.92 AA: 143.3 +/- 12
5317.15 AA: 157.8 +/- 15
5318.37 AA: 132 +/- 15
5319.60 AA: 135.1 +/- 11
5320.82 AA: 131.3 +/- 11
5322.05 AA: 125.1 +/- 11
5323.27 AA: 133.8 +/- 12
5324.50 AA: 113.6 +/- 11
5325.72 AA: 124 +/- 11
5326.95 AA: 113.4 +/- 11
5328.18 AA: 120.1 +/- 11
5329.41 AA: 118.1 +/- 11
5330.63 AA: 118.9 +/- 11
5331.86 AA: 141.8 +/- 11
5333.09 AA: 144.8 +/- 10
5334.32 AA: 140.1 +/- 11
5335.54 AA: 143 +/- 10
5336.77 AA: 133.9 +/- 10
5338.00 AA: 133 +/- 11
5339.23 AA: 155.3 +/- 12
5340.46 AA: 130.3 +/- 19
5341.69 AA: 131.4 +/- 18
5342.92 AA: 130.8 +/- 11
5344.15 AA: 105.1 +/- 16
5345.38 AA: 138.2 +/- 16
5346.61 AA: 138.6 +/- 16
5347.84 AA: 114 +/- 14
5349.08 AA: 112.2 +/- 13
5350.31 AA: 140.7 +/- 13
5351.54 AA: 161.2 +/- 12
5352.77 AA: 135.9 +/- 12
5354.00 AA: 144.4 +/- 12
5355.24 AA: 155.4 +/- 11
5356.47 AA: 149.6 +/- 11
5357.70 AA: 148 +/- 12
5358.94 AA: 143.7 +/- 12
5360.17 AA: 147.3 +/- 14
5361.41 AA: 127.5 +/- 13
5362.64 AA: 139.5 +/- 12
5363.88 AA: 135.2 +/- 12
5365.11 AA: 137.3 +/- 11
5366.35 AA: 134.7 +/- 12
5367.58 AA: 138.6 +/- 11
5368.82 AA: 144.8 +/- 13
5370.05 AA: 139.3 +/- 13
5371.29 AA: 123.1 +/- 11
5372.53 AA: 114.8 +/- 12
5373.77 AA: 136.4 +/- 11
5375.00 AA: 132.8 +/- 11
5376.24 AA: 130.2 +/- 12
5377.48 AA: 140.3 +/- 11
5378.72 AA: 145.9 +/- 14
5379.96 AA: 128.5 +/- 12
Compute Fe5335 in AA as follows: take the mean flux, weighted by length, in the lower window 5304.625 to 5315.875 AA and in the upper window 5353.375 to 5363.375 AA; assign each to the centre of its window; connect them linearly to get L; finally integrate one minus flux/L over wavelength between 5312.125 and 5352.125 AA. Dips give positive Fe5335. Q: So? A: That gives 3.5 AA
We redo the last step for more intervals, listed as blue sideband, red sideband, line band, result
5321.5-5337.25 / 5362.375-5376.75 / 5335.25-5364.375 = -1.33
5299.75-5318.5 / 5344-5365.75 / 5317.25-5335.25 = 1.64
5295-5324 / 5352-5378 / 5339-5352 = 0.64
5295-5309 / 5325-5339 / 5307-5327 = -0.91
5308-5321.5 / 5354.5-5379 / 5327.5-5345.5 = 1.24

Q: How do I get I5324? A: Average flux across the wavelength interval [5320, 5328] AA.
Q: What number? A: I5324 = 124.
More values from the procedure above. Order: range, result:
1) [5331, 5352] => 135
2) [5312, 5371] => 136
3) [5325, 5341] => 132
